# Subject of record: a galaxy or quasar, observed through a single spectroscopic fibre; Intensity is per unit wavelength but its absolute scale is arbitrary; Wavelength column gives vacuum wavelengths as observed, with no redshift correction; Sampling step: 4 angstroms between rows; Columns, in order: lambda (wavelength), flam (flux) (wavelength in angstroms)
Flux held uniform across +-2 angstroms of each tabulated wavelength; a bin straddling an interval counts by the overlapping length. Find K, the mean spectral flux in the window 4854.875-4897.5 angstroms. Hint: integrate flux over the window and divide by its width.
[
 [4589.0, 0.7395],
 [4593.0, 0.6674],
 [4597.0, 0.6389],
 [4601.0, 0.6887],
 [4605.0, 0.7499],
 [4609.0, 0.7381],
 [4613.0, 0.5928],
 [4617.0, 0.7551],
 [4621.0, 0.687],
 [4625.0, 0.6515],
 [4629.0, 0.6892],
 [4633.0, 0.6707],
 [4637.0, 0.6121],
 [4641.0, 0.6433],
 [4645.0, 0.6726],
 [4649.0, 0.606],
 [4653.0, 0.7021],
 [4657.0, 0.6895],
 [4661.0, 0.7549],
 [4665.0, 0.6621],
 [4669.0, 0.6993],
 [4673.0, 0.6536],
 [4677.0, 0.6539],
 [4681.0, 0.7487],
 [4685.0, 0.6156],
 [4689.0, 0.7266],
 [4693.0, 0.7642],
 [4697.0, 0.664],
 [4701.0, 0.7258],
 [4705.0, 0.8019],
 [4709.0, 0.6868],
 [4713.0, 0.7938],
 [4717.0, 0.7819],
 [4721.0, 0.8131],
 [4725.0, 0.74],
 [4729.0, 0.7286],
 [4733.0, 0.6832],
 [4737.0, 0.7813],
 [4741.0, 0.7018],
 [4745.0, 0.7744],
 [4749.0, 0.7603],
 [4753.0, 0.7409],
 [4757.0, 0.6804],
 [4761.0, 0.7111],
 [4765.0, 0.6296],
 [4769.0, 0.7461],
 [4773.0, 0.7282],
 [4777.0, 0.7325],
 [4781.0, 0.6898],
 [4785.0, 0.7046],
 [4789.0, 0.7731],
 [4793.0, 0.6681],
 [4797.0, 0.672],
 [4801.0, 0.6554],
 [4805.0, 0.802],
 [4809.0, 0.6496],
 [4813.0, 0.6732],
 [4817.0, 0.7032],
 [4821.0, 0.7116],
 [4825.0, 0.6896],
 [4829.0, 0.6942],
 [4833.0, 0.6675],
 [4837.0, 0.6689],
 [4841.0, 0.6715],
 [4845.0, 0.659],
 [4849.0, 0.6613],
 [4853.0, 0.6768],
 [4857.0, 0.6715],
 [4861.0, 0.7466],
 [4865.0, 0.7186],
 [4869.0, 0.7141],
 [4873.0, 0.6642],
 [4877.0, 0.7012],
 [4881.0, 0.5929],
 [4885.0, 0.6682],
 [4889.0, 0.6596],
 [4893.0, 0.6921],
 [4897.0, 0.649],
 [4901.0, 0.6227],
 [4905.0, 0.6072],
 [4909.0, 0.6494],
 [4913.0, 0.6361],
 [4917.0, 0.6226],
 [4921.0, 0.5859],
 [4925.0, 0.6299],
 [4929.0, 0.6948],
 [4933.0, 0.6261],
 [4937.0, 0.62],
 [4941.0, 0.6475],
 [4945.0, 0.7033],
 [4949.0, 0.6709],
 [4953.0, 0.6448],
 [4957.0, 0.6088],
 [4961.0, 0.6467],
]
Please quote 0.681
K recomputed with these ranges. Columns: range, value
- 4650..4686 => 0.686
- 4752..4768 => 0.691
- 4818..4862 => 0.683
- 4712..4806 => 0.727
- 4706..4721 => 0.765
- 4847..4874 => 0.694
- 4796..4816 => 0.692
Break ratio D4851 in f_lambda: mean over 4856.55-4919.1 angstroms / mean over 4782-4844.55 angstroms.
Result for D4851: 1.0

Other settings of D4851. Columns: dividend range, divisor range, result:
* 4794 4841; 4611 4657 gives 1.04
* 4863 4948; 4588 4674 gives 0.96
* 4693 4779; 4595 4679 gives 1.09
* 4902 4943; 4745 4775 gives 0.88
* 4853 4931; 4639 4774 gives 0.92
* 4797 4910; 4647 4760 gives 0.94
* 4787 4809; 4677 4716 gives 0.98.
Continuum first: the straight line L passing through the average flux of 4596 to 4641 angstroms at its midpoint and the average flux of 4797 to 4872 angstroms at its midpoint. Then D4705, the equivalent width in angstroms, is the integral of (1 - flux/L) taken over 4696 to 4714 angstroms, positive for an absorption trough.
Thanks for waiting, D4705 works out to -1.4 angstroms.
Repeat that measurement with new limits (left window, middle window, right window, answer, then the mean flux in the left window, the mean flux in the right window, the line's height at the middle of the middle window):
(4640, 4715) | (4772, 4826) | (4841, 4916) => -2.0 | 0.699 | 0.666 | 0.679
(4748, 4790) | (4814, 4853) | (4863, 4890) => 0.6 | 0.716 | 0.675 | 0.691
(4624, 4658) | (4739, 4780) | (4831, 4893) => -3.1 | 0.659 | 0.677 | 0.668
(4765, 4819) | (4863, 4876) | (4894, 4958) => -0.6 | 0.705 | 0.64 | 0.667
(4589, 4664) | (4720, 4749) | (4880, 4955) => -3.4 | 0.68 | 0.644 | 0.666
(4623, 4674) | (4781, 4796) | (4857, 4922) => -1.0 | 0.67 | 0.66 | 0.664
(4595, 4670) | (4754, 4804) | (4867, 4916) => -2.8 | 0.679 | 0.654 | 0.665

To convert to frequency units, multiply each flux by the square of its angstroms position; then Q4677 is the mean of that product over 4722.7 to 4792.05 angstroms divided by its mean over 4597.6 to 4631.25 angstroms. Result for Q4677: 1.1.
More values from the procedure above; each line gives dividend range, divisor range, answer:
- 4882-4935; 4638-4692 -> 1.04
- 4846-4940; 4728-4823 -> 0.97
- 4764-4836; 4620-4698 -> 1.09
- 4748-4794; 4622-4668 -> 1.12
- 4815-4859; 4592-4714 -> 1.06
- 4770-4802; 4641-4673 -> 1.10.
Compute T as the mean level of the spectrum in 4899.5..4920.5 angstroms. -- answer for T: 0.625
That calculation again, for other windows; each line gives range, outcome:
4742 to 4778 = 0.722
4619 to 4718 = 0.693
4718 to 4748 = 0.748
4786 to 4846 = 0.691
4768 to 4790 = 0.726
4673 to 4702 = 0.696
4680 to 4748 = 0.737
